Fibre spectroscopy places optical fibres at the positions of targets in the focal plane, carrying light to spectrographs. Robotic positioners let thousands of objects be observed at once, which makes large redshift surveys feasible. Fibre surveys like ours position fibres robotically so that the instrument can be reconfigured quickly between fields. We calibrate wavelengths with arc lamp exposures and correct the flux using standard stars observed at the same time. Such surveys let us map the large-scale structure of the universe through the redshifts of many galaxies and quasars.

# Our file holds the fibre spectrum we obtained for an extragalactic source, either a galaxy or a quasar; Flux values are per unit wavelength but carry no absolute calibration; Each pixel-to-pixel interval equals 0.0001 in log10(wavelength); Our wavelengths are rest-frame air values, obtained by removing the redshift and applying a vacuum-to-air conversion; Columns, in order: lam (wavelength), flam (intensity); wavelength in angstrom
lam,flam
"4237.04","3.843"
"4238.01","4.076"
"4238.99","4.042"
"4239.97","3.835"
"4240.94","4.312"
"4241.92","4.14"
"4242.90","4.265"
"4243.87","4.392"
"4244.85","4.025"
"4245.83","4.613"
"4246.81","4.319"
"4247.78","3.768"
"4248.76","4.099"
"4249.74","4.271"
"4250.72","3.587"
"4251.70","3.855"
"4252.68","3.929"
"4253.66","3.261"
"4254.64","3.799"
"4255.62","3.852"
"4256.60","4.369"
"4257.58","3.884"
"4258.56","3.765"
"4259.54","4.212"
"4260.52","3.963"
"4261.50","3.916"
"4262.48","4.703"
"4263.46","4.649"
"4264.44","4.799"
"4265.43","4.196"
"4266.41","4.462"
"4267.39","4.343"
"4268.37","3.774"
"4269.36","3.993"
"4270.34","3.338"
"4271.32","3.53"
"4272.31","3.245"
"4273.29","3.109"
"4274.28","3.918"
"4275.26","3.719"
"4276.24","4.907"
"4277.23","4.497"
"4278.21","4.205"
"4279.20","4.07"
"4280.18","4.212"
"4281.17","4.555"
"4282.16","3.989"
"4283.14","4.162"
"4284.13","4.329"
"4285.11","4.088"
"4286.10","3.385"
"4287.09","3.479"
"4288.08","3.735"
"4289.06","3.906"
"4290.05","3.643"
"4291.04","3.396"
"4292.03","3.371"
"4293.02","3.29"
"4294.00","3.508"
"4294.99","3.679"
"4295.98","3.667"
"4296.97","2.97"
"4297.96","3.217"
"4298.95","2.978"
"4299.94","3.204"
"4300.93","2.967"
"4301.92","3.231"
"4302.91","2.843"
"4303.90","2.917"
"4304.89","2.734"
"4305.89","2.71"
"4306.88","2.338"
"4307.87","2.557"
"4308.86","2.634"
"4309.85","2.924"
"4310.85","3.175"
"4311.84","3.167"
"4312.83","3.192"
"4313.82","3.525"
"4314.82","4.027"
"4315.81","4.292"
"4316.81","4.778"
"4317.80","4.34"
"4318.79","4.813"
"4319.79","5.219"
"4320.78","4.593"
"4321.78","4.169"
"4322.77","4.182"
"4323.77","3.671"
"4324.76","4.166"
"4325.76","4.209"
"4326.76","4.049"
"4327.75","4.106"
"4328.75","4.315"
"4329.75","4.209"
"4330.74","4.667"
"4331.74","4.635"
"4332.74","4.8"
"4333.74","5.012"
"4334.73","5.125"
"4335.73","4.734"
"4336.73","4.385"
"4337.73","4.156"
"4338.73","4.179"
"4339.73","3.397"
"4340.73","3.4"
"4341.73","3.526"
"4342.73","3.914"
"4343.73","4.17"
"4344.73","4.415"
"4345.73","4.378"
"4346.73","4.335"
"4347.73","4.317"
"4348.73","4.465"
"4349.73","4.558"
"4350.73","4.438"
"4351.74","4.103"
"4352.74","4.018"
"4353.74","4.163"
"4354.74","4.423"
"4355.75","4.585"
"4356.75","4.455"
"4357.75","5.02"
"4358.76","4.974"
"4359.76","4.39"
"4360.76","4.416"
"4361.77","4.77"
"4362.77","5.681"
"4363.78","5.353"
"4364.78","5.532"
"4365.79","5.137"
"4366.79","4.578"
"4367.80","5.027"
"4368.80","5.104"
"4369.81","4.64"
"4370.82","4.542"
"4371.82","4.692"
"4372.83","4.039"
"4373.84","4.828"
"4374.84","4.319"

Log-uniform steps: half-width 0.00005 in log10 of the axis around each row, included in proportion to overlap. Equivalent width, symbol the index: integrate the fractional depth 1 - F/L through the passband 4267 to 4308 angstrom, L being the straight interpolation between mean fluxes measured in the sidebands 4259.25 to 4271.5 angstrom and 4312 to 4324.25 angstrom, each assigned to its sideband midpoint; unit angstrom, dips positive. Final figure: 6.0 angstrom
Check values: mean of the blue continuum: 4.16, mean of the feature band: 3.57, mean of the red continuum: 4.21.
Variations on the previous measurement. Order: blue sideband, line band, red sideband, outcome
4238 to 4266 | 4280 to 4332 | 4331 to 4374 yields 7.7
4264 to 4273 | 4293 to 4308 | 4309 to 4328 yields 3.5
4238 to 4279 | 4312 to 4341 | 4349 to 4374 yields 1.2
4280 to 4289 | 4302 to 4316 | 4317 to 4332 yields 3.9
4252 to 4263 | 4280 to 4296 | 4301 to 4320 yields -0.6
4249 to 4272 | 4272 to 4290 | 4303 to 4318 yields -1.3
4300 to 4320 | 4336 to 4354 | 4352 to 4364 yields 0.7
